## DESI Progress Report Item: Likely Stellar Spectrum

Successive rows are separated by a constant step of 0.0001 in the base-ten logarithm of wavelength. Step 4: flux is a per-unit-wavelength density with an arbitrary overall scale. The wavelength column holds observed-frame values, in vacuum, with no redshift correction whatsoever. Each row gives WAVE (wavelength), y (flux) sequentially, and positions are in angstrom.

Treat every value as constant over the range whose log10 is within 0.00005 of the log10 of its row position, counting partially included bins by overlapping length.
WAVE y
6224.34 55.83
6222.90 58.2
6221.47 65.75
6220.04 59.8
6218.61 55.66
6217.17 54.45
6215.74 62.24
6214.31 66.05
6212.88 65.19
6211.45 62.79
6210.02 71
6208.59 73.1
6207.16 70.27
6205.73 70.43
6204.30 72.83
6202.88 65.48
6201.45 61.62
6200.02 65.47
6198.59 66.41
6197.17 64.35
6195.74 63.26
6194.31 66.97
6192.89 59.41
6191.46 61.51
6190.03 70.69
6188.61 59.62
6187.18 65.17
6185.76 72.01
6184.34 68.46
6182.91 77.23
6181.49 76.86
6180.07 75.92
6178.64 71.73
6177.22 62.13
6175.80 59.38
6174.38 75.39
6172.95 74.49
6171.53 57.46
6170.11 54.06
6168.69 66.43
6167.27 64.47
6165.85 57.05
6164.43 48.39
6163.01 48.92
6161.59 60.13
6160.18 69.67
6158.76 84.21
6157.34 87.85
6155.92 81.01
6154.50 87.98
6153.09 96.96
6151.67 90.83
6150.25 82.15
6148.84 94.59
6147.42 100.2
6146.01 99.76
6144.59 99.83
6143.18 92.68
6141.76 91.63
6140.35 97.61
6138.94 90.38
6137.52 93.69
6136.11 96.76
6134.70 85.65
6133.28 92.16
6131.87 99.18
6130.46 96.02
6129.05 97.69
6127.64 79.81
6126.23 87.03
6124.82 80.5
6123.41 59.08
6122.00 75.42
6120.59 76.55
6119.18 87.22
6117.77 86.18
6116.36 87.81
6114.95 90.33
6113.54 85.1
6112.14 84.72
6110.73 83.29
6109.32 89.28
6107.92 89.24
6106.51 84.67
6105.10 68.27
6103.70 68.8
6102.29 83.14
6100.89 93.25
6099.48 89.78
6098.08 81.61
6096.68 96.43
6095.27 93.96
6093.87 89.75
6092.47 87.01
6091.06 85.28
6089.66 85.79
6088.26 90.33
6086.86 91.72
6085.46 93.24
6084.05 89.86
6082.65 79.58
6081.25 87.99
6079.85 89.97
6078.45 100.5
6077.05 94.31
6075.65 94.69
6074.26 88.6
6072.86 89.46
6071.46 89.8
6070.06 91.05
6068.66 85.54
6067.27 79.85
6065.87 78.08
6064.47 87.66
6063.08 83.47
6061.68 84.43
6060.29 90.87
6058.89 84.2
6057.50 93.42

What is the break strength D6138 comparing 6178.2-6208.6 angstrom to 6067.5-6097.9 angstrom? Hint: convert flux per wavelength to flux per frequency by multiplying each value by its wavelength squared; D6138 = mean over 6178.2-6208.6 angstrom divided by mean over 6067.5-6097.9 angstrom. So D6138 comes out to 0.8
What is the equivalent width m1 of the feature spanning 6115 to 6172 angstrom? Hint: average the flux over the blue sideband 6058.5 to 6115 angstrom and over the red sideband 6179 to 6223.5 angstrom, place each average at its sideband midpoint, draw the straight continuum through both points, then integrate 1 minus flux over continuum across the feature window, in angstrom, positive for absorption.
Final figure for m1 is -4.0 angstrom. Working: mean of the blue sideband 87.2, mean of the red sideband 66.1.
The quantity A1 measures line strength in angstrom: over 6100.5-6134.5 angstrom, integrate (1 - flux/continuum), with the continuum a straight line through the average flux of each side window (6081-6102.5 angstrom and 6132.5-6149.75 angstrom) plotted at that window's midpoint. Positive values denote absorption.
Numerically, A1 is 2.77 angstrom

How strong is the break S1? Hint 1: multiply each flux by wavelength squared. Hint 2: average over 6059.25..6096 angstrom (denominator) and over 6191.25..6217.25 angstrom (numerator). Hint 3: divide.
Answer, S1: 0.77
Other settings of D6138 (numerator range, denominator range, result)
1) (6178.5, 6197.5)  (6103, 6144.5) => 0.80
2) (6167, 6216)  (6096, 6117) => 0.81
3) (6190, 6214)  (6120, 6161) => 0.77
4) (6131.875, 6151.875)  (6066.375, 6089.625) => 1.07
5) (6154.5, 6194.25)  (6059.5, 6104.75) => 0.79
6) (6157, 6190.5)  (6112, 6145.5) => 0.77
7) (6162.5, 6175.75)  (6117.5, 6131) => 0.75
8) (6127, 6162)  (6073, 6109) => 1.04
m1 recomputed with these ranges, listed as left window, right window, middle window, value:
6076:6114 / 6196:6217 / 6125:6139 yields -1.9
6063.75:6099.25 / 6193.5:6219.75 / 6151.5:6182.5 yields 1.1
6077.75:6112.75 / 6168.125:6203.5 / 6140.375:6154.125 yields -3.5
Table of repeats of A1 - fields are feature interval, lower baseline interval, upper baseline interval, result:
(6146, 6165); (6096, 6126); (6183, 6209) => -1.5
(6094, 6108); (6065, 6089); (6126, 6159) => 0.8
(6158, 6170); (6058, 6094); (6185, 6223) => 1.7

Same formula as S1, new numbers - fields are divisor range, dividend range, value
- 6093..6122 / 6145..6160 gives 1.07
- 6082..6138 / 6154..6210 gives 0.80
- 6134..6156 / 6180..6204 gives 0.73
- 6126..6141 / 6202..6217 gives 0.75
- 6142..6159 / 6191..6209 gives 0.73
